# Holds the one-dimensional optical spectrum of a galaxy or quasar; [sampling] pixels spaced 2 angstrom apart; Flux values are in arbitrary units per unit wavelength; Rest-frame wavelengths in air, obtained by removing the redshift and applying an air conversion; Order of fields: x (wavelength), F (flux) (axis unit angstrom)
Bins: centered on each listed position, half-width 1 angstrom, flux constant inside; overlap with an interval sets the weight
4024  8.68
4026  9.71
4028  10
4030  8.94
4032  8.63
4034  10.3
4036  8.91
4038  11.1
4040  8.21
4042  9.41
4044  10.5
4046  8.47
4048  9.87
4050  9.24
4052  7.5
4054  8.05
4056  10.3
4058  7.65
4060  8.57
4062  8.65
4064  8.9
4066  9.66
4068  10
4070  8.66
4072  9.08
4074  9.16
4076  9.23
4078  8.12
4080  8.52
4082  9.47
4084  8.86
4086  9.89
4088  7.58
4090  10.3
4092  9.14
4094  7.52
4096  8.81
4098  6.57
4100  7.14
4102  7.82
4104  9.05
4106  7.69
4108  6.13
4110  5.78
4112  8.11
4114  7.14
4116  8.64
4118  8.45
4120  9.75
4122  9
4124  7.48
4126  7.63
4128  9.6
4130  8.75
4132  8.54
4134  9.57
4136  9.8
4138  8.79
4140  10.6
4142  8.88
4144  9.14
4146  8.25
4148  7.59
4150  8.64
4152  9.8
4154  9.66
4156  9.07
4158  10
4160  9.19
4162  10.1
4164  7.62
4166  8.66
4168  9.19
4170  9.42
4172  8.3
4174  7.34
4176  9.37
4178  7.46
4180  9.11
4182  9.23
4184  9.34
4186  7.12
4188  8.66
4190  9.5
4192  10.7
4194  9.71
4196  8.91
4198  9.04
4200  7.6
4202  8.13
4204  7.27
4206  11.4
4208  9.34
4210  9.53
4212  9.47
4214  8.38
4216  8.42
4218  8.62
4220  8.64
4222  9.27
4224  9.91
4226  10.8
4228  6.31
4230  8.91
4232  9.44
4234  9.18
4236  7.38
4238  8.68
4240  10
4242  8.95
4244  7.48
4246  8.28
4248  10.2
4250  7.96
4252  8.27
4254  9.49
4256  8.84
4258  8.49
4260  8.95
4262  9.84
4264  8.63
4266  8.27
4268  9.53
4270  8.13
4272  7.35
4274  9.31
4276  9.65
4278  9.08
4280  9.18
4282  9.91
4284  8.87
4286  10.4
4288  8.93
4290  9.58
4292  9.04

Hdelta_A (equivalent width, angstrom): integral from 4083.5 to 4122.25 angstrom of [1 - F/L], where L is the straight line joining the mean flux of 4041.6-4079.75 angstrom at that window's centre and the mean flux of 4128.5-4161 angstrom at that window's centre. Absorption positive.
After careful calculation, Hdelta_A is 3.9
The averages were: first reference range 8.99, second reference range 9.15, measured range 8.14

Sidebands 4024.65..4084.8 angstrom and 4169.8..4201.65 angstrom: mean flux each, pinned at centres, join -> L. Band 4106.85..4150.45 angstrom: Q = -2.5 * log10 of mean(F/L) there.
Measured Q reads 0.06 mag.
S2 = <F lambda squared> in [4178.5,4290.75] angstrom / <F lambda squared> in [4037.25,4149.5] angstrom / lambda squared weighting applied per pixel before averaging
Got 1.10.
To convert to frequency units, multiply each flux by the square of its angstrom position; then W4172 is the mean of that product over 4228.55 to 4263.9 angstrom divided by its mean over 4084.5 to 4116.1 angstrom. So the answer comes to 1.2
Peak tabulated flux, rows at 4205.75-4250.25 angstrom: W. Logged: 11.4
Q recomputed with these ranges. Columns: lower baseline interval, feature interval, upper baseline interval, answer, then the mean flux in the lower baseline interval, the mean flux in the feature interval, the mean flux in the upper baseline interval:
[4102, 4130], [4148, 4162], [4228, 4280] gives -0.13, 8.05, 9.31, 8.77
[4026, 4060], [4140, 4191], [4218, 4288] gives 0.02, 9.19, 8.86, 8.92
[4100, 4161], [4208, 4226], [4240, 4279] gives -0.05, 8.59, 9.15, 8.81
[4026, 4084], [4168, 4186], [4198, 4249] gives 0.04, 9.12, 8.64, 8.87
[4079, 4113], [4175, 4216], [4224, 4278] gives -0.05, 8.14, 8.95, 8.81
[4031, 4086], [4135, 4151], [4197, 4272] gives 0.00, 9.09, 8.96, 8.82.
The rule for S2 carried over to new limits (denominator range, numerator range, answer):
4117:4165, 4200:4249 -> 1.03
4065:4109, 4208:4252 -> 1.11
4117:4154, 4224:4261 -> 1.04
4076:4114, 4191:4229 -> 1.17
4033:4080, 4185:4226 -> 1.07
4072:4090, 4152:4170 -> 1.07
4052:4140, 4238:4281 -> 1.12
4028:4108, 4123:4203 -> 1.05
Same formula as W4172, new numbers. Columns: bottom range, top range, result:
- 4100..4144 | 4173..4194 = 1.08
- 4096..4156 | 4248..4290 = 1.14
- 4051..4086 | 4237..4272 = 1.08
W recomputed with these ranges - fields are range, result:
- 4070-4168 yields 10.6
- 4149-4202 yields 10.7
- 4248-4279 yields 10.2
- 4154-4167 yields 10.1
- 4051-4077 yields 10.3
